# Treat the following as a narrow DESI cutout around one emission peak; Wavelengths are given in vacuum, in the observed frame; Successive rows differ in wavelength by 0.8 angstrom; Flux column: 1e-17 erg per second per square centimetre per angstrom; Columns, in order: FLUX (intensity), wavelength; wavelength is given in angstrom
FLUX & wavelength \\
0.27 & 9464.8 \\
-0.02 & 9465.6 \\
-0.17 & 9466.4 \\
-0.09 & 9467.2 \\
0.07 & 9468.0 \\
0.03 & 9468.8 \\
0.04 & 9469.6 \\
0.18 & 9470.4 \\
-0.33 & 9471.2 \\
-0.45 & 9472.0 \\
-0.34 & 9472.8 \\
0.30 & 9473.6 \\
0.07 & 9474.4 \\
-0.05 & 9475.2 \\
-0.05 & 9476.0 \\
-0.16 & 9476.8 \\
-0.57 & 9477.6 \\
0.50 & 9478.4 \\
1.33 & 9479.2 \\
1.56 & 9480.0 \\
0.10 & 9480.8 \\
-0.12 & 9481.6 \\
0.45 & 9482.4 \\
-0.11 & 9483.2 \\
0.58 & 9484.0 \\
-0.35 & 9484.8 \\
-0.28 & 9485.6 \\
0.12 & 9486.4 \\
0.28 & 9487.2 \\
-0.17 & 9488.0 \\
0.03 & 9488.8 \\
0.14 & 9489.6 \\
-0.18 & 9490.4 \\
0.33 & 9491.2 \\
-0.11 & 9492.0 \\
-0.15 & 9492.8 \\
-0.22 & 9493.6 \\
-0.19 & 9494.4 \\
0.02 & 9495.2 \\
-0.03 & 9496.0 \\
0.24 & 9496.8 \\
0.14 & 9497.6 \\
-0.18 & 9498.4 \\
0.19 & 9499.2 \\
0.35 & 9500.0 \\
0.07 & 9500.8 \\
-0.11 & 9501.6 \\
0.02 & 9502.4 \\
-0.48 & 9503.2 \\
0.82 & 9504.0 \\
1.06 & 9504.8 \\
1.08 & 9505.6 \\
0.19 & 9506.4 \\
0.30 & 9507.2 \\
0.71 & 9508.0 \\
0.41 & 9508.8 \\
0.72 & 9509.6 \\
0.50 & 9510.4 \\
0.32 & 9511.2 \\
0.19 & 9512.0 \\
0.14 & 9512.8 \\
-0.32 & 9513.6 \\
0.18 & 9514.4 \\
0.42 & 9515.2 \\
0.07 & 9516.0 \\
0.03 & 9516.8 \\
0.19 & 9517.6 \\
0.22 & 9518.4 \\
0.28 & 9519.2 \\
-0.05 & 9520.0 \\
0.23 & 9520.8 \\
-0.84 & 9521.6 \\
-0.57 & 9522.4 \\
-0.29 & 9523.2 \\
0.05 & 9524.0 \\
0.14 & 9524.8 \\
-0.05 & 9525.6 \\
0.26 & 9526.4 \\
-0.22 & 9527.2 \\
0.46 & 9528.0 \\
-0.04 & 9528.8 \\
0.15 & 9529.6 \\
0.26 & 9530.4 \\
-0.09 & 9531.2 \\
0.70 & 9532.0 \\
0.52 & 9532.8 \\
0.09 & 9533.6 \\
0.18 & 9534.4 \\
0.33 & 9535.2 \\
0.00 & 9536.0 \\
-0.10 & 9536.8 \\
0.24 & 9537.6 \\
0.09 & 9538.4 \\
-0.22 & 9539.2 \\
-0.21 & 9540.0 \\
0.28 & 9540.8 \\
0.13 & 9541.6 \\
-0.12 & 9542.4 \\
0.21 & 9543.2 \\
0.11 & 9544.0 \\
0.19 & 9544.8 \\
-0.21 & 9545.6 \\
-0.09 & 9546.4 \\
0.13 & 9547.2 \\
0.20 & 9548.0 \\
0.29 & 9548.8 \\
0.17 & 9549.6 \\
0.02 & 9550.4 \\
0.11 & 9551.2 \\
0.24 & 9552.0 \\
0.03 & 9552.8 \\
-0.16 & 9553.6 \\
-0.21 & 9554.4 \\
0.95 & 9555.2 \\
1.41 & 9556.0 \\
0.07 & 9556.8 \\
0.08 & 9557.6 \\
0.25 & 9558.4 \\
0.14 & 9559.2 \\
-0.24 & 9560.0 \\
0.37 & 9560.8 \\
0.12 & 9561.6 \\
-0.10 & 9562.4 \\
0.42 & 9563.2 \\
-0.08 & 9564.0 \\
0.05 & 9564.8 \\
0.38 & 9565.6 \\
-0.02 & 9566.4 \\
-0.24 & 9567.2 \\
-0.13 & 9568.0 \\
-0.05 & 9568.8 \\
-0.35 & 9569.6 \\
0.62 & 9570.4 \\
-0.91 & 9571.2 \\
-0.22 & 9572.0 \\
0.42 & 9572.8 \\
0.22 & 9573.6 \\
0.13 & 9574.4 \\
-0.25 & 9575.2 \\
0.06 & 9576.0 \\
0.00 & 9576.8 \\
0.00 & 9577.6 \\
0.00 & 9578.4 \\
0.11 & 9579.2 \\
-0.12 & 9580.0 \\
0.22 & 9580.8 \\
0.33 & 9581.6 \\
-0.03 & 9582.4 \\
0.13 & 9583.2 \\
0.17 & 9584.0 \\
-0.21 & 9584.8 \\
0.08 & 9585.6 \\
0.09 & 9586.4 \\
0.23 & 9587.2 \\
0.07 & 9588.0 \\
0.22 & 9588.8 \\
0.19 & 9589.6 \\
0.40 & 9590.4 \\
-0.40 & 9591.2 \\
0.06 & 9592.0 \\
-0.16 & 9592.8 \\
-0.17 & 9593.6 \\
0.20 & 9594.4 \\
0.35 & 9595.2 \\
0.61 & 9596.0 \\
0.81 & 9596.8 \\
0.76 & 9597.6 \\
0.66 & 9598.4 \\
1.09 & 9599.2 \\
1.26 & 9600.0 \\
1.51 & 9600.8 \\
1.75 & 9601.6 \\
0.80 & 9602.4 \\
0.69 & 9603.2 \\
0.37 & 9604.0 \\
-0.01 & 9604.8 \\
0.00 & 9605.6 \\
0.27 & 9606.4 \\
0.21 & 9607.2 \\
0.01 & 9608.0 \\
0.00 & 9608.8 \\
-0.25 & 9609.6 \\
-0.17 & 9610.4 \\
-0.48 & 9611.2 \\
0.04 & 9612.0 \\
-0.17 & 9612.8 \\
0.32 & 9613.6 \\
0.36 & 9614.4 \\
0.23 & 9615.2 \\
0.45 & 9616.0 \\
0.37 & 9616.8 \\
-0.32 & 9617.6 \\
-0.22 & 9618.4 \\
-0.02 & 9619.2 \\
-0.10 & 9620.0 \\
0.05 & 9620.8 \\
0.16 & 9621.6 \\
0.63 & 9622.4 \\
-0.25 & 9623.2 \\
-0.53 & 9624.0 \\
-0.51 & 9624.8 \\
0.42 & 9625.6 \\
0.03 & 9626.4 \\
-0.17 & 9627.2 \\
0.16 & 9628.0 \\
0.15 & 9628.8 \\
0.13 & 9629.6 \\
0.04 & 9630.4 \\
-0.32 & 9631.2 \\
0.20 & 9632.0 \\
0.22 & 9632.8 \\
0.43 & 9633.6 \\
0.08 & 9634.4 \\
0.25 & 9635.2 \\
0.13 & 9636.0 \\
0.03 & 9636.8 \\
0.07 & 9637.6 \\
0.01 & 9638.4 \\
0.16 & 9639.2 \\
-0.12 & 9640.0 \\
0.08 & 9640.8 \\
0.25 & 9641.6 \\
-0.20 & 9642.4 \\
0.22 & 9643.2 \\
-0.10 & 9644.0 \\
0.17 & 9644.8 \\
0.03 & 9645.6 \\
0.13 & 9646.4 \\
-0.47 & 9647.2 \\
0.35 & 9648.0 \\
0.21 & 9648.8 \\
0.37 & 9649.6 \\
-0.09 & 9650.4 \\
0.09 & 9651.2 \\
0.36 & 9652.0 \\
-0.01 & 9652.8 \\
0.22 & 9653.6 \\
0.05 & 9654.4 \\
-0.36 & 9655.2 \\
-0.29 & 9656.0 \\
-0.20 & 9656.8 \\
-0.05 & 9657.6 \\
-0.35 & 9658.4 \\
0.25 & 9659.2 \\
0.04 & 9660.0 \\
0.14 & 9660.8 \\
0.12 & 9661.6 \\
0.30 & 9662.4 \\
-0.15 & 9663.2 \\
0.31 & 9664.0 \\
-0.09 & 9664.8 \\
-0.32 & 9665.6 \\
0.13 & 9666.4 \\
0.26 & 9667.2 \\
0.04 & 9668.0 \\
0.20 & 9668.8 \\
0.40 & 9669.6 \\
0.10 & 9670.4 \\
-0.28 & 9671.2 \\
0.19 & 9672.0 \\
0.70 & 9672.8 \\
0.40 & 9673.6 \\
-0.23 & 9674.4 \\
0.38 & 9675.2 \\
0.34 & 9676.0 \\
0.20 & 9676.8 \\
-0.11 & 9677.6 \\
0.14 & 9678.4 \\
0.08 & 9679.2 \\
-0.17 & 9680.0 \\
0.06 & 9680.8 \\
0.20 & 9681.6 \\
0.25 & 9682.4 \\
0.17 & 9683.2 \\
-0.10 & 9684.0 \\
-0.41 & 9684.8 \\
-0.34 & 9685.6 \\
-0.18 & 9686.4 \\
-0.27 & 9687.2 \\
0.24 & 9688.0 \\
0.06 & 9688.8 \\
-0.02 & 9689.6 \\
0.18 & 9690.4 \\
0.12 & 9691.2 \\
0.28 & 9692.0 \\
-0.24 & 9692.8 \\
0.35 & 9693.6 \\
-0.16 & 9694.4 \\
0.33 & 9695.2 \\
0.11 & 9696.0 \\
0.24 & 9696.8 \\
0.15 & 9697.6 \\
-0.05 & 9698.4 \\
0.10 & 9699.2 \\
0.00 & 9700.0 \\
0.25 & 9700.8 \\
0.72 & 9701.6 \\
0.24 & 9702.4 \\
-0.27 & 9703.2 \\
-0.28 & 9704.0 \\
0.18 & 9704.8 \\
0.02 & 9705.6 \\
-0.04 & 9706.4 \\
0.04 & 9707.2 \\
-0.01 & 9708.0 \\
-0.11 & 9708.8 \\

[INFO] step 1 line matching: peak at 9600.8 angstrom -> [O III] 5007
